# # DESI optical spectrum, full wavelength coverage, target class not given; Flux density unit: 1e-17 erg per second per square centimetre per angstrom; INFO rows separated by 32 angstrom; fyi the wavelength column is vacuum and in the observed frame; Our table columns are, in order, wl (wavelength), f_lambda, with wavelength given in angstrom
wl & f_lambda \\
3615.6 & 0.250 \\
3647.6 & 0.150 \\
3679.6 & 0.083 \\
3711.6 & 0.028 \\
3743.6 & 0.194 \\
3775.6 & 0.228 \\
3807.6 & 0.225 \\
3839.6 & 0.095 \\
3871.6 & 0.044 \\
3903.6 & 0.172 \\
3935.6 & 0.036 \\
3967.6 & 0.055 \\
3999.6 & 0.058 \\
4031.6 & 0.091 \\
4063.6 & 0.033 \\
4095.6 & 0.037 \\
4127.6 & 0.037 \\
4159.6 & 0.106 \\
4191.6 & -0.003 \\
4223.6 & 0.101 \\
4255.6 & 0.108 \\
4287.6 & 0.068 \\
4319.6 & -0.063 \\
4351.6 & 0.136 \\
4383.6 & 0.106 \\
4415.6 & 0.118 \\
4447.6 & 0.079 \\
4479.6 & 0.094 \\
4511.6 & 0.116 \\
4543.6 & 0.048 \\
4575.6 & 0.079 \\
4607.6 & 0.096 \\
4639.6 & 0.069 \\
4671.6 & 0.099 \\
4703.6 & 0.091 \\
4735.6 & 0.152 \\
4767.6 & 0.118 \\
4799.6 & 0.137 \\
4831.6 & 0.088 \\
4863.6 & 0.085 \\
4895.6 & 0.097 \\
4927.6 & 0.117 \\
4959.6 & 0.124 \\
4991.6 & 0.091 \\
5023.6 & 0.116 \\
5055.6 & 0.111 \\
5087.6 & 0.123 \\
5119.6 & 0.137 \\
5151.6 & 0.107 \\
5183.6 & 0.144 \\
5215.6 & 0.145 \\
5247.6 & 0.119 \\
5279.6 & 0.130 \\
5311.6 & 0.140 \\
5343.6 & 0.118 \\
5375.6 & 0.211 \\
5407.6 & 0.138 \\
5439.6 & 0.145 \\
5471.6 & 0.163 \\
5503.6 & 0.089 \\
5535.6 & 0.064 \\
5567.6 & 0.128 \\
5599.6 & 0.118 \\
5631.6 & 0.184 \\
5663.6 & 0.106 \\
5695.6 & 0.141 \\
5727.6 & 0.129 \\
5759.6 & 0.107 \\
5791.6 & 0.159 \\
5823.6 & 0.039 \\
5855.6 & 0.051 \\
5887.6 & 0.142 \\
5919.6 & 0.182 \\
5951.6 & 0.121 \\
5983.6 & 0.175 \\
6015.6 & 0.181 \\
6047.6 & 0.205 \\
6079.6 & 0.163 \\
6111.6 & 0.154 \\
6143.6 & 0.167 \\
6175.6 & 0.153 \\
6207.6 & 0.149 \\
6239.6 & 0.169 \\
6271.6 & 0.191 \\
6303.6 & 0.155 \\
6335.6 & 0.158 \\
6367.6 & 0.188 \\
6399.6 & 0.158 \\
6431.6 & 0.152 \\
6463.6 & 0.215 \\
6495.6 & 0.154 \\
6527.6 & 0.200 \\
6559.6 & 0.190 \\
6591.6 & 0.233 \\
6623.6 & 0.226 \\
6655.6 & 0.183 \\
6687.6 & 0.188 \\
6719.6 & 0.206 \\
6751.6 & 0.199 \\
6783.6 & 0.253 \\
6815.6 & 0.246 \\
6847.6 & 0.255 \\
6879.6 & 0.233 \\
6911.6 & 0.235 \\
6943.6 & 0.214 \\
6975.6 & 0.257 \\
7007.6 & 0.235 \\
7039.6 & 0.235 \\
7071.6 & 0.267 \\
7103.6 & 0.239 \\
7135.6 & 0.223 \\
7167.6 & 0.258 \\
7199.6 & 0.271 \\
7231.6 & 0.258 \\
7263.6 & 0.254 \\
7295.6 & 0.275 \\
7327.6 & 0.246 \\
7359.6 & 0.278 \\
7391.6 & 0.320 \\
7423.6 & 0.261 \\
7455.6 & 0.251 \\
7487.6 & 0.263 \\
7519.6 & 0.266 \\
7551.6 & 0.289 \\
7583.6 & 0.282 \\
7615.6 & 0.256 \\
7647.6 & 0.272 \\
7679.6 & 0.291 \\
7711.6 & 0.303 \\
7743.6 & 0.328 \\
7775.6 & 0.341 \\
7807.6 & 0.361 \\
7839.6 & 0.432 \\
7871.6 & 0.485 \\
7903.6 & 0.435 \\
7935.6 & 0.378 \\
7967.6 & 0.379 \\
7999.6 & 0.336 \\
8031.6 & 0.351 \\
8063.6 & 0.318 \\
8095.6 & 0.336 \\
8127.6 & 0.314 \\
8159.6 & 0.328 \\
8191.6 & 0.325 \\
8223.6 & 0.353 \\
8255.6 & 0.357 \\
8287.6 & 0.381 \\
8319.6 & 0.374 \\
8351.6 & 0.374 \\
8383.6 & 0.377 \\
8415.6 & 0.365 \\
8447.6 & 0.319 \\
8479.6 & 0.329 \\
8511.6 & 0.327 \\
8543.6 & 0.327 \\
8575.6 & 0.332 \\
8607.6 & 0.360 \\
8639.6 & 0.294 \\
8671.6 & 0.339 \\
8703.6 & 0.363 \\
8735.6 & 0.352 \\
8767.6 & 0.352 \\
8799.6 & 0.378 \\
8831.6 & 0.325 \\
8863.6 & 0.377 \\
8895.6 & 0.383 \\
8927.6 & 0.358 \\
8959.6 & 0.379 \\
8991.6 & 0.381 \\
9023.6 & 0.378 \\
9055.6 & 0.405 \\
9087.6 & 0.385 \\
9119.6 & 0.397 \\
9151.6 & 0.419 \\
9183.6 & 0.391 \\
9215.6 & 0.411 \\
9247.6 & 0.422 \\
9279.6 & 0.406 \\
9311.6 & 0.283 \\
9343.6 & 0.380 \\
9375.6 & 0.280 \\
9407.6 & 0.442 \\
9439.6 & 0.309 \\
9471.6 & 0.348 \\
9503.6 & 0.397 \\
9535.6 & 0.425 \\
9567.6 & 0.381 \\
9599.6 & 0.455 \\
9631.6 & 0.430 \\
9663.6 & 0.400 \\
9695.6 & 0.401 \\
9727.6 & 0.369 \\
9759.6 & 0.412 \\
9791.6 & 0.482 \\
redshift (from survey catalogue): 0.197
